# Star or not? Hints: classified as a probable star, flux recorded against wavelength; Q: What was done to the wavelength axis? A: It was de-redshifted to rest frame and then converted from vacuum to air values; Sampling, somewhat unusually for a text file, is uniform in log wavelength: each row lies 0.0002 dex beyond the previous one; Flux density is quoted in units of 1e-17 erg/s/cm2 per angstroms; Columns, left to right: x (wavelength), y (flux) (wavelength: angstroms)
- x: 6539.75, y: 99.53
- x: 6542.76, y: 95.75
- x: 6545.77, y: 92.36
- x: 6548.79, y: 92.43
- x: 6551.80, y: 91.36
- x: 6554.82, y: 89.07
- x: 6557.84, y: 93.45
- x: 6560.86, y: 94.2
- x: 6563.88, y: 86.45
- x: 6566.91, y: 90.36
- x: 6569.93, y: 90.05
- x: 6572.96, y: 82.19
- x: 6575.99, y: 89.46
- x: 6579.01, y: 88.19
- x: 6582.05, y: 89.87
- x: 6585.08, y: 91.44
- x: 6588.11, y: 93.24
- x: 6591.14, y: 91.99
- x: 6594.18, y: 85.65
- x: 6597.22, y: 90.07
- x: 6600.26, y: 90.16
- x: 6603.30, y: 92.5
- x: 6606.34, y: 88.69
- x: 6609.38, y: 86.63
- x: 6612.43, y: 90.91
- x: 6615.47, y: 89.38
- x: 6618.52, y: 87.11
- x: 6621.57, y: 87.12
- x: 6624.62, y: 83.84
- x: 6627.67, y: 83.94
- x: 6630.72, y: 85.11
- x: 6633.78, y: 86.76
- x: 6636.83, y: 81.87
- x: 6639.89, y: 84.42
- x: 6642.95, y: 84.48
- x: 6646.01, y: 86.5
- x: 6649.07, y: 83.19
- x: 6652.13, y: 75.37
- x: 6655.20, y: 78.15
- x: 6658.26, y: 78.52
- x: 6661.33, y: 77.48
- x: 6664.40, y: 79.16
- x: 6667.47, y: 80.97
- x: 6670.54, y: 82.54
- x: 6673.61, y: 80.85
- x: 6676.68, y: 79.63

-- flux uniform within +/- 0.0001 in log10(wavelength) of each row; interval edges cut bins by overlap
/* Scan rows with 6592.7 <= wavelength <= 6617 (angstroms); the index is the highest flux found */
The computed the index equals 92.5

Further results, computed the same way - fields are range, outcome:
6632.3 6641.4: 86.76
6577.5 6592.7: 93.24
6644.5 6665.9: 86.5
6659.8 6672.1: 82.54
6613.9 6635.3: 89.38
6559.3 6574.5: 94.2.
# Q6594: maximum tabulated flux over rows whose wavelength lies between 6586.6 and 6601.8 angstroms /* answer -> 93.24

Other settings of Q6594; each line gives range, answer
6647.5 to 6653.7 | 83.19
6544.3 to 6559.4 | 93.45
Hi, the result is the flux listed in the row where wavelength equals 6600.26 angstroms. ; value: 90.16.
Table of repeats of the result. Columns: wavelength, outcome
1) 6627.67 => 83.94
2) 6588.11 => 93.24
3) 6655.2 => 78.15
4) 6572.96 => 82.19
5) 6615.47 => 89.38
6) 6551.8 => 91.36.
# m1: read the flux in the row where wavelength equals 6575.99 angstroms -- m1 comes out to 89.46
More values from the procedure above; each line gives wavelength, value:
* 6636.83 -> 81.87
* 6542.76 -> 95.75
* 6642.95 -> 84.48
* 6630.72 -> 85.11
